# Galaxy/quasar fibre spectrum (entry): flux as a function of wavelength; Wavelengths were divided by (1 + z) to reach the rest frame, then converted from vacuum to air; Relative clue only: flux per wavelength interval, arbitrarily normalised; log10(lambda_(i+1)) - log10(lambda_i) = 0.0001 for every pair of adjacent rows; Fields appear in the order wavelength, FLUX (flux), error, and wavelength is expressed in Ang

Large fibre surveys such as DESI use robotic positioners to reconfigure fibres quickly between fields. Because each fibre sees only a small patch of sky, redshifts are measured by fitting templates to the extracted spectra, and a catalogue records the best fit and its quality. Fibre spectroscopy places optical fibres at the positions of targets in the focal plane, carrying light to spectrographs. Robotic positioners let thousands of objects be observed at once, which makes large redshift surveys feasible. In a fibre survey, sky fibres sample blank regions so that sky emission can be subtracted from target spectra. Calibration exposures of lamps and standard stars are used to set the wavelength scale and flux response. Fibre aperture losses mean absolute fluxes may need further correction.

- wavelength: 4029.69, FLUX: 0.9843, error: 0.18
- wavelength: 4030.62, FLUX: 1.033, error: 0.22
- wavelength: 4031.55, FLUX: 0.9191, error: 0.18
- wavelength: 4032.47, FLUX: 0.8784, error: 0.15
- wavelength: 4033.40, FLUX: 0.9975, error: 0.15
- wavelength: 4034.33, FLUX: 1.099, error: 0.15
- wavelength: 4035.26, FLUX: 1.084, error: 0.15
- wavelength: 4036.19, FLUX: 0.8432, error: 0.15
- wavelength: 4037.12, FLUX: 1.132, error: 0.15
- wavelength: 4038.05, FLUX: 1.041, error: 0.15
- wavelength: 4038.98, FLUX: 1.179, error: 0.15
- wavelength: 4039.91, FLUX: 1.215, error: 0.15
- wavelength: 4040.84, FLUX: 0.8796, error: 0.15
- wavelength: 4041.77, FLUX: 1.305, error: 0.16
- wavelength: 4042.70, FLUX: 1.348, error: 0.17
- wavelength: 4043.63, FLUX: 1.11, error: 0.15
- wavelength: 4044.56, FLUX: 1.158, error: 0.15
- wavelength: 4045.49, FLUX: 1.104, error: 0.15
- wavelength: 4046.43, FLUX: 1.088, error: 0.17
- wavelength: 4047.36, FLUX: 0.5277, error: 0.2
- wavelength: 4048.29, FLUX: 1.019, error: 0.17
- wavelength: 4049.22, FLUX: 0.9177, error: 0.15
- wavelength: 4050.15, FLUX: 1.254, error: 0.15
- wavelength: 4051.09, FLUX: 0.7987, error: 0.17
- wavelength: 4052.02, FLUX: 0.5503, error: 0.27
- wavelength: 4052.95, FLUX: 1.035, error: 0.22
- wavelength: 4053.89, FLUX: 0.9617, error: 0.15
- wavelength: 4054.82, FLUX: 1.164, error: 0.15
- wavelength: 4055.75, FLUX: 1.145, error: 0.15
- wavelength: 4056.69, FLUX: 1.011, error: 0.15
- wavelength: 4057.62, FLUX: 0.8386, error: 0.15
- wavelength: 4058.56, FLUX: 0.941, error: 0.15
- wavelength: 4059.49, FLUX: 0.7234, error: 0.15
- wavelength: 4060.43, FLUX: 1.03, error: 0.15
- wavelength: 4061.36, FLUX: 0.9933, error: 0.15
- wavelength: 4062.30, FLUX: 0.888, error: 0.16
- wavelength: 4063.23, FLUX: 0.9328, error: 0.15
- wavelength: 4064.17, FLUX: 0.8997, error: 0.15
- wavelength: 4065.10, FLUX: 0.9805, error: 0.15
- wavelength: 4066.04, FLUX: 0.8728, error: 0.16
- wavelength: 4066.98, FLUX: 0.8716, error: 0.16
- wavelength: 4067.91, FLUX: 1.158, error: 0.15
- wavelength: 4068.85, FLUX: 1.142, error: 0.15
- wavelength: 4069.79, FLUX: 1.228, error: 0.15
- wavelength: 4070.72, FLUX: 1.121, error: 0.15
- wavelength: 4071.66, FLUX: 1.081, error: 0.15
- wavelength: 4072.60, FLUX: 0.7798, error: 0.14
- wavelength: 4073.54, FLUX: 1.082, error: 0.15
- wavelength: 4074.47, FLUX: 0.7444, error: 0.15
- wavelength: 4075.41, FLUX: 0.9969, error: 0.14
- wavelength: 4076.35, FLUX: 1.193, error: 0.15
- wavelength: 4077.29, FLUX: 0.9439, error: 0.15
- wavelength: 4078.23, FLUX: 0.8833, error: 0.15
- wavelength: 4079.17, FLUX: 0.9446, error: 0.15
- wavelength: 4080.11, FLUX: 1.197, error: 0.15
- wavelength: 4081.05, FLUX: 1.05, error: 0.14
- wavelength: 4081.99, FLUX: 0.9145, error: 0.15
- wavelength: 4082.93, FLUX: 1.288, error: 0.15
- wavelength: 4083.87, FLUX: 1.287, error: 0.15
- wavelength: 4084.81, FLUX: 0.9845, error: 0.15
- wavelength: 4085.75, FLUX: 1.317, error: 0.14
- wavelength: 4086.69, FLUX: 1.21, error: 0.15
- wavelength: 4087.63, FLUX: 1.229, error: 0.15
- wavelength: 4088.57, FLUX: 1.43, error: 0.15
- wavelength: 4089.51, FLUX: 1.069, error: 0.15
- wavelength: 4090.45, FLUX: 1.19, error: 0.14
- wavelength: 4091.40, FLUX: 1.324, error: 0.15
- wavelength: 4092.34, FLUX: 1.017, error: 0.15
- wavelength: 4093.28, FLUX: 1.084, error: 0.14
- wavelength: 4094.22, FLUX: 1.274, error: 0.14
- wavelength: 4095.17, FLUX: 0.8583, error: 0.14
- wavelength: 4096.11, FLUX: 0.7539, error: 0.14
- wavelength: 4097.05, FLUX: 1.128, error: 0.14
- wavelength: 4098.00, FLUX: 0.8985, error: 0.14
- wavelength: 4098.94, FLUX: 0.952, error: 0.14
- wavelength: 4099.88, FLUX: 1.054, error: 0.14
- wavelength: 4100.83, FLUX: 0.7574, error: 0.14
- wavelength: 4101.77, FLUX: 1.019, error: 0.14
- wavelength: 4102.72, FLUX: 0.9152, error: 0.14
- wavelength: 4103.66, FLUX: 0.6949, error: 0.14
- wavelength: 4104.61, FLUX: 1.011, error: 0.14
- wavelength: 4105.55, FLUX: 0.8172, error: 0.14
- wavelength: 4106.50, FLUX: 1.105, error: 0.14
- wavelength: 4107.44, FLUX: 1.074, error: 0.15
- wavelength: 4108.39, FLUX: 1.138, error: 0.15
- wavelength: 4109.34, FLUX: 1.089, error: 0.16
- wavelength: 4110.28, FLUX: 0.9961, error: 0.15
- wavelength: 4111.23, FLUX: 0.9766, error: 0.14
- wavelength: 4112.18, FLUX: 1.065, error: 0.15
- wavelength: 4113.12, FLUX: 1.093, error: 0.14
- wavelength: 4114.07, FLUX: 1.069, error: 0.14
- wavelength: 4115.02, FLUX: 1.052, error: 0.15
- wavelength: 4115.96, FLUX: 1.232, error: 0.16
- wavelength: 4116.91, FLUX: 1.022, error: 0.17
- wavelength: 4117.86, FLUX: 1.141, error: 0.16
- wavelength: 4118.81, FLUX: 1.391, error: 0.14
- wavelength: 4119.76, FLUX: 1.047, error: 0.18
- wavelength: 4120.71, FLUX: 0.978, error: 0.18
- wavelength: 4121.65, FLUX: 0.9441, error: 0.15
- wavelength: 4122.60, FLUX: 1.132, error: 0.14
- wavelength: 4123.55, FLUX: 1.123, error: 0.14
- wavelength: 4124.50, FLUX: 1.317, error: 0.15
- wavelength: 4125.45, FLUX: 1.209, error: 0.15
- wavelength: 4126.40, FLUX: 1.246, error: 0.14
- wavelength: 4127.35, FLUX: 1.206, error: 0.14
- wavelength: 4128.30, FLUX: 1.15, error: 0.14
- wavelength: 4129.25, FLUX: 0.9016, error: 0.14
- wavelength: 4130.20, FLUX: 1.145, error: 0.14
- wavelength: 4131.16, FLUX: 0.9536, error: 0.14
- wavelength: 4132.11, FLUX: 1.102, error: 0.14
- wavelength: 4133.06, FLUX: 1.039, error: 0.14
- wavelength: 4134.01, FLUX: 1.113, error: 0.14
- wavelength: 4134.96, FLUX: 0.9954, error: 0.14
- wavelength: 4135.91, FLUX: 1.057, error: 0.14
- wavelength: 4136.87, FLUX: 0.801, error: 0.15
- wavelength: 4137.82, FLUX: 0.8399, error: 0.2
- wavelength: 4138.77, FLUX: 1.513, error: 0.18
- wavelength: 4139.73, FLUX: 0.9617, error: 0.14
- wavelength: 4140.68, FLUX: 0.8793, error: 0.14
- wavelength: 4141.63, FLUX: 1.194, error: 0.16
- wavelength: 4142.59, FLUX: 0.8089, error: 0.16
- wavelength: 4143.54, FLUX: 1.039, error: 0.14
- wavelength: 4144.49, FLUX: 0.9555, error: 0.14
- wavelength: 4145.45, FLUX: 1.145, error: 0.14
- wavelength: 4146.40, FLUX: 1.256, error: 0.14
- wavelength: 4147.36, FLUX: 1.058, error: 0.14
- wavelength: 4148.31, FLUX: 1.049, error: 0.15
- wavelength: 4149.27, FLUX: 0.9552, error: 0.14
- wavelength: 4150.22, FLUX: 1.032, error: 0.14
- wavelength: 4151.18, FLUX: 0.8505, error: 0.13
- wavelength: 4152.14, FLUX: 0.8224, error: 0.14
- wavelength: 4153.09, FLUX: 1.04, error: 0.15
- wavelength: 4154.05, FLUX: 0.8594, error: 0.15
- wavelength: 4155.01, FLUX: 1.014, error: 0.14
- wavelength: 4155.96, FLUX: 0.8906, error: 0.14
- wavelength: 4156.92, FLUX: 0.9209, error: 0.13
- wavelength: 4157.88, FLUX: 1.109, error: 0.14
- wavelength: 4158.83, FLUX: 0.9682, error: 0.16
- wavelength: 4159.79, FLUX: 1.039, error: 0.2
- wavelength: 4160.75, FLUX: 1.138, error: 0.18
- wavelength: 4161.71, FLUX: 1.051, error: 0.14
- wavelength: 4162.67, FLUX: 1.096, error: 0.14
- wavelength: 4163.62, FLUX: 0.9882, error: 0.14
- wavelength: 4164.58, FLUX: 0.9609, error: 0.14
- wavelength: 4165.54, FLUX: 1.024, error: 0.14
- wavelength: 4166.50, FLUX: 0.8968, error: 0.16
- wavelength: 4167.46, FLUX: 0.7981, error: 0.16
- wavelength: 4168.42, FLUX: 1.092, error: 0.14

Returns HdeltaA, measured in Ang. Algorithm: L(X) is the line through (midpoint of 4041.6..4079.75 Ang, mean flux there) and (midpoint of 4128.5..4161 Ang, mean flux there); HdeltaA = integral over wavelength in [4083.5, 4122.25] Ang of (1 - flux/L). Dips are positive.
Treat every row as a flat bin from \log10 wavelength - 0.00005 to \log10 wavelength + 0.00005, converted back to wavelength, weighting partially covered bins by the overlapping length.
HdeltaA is -2.4 Ang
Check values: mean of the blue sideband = 0.992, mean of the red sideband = 1.01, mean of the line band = 1.07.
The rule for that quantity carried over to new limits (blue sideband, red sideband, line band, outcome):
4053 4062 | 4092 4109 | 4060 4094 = -3.1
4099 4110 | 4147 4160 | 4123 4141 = -2.1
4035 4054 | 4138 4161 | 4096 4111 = 0.8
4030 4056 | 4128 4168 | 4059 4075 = 0.8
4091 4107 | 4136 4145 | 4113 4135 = -2.6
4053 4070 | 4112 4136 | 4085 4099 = -1.0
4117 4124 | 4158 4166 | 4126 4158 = 1.3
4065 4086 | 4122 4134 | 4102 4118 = 1.0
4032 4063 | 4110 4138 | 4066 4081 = 0.2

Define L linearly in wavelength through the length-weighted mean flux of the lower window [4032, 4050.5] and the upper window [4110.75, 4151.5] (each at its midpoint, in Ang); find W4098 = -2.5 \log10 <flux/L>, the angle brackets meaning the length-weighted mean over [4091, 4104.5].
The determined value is 0.09 mag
